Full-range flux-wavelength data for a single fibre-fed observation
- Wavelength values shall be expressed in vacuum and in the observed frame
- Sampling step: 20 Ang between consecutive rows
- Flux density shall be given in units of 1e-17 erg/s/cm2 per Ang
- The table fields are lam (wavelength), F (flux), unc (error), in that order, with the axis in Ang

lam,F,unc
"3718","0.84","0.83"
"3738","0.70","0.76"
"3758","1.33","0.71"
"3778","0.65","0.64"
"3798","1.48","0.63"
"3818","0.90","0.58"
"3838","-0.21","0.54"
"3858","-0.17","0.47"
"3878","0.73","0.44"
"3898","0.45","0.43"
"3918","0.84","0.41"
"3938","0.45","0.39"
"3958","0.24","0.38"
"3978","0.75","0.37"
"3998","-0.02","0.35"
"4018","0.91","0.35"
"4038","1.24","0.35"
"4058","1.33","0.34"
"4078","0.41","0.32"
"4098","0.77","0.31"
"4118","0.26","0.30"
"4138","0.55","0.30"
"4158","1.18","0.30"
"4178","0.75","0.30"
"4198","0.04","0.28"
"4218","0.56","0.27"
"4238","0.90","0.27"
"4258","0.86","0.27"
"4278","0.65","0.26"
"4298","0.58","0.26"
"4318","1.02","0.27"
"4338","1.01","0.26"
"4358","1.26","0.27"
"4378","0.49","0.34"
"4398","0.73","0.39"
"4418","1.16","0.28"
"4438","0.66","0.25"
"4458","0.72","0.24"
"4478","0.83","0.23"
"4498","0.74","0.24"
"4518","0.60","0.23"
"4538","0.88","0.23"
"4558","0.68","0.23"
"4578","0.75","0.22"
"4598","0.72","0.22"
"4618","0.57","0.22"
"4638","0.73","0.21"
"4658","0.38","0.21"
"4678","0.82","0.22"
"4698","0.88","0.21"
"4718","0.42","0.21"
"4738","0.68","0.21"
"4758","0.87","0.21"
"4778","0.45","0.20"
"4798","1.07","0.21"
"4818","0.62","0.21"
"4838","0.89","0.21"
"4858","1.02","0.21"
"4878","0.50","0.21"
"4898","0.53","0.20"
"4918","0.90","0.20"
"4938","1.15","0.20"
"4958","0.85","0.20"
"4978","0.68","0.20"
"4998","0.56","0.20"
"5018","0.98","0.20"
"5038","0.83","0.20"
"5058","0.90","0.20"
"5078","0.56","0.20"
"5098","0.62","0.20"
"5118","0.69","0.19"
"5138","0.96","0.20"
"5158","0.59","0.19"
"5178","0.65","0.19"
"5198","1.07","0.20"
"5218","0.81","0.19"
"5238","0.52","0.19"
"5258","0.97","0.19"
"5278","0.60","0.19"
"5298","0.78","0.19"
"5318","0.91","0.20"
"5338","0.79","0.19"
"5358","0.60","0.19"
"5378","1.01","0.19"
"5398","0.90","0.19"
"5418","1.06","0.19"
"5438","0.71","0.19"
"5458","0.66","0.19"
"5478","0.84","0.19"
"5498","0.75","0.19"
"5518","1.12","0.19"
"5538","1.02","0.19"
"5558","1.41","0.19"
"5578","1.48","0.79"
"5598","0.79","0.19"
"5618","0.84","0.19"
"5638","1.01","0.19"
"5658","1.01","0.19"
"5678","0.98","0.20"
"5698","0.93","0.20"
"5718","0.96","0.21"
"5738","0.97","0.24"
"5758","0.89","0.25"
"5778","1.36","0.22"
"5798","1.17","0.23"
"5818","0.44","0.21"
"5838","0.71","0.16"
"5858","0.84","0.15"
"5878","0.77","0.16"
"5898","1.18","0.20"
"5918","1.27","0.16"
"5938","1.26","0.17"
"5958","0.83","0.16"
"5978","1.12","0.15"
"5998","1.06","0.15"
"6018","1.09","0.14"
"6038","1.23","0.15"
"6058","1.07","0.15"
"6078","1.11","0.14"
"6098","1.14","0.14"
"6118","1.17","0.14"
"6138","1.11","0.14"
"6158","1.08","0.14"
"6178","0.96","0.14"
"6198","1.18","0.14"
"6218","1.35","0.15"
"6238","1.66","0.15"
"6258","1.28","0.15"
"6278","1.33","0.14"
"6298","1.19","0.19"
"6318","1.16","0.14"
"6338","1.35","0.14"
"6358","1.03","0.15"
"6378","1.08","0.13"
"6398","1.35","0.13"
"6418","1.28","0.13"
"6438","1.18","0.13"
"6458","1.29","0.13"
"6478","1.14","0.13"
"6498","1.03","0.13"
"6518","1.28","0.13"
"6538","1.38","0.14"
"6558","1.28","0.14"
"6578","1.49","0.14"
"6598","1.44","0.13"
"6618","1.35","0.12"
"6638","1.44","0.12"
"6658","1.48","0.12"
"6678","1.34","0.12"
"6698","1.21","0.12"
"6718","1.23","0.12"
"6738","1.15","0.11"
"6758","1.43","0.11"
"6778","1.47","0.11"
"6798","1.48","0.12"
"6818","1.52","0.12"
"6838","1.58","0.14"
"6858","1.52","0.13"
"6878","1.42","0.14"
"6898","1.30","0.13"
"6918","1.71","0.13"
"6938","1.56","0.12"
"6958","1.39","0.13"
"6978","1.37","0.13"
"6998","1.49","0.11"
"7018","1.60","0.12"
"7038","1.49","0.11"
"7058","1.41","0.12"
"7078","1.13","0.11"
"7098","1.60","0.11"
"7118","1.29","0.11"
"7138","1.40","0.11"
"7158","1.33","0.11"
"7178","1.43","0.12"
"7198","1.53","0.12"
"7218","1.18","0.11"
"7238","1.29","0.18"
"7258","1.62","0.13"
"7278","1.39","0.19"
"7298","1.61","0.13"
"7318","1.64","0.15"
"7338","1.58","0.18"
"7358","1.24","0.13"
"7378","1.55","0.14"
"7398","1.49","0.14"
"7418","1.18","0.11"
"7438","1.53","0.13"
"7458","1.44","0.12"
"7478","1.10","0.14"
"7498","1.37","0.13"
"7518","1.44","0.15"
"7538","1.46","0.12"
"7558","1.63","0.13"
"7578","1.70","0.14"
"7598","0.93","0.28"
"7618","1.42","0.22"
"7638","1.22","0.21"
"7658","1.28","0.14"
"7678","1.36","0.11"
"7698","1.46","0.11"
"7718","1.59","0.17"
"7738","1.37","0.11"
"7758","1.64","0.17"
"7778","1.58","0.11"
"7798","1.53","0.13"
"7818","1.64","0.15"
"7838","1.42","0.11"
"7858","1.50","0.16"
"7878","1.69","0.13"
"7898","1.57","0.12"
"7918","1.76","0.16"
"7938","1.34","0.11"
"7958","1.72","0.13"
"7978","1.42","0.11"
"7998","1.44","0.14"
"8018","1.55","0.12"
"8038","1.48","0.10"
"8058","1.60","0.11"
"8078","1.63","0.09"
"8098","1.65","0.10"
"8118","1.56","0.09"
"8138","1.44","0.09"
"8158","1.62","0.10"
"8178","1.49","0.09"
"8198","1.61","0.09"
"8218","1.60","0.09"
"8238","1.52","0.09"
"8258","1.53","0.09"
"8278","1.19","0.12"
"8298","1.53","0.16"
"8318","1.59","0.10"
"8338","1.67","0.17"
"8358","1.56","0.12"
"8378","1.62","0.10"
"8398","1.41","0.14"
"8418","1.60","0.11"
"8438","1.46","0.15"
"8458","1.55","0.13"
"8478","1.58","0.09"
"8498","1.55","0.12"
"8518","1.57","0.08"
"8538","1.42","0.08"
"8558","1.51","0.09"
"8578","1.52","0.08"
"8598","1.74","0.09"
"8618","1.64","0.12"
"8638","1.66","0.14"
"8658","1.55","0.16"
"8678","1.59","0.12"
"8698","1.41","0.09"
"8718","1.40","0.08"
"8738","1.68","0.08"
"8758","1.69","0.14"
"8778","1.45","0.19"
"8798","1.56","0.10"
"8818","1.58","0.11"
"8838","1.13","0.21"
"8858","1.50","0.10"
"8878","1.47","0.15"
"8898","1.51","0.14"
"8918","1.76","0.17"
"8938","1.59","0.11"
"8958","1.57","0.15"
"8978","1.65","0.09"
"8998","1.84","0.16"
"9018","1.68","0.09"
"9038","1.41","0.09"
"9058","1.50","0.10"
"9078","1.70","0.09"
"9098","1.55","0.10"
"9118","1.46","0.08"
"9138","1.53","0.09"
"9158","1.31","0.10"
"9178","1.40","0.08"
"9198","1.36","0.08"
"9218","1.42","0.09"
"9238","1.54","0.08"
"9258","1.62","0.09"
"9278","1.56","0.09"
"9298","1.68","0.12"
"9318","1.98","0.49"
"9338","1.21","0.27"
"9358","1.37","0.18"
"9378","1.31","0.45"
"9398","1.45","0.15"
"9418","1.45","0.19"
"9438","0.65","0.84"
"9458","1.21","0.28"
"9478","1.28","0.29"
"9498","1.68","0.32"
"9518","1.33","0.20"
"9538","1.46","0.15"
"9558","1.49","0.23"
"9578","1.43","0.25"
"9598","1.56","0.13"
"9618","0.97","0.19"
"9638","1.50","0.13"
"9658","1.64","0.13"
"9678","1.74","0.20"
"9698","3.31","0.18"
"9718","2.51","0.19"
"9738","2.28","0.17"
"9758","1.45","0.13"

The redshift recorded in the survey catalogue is 0.479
